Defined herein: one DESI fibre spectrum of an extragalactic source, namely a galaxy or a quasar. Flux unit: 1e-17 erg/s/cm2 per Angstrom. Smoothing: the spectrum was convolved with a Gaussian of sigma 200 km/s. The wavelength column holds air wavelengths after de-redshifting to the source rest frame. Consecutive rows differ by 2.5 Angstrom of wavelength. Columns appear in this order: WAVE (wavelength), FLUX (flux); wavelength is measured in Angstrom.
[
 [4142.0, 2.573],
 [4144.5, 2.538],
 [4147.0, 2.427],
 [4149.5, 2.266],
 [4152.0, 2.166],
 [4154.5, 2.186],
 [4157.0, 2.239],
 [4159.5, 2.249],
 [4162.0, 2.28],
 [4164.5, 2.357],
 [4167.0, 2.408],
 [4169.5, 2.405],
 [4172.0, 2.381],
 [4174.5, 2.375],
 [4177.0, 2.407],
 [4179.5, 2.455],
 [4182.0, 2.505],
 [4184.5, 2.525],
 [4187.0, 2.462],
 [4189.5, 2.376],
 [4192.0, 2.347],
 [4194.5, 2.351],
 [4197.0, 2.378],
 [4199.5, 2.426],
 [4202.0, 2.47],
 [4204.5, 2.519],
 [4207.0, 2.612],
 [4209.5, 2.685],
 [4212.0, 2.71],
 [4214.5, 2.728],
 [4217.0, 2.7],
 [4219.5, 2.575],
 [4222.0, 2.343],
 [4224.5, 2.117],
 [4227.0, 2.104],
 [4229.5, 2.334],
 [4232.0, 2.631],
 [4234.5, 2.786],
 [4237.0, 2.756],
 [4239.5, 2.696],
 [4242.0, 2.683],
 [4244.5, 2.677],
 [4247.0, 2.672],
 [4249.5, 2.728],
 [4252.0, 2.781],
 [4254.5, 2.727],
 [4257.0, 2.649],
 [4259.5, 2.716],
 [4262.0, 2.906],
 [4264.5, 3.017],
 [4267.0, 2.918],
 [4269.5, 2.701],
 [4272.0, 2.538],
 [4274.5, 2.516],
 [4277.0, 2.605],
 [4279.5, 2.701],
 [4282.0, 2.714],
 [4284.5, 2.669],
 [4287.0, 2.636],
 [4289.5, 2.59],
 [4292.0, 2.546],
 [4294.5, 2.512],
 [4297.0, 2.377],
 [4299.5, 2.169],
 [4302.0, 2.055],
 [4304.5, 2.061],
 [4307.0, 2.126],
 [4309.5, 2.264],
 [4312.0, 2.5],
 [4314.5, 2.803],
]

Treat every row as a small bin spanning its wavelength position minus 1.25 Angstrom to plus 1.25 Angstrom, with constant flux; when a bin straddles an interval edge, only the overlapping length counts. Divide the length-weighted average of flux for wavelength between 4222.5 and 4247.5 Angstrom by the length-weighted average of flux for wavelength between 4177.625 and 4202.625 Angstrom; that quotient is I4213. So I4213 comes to 1.0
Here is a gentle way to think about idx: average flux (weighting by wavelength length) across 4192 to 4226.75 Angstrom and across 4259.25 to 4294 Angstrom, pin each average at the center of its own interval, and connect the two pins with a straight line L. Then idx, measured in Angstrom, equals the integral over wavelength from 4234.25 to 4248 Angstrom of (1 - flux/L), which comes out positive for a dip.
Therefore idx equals -0.6 Angstrom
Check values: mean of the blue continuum 2.49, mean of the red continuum 2.69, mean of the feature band 2.71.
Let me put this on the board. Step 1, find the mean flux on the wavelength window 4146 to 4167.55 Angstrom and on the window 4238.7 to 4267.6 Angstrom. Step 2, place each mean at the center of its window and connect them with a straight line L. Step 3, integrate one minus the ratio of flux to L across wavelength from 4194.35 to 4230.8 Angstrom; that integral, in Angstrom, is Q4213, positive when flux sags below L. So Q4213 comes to 1.18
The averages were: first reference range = 2.28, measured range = 2.47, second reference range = 2.76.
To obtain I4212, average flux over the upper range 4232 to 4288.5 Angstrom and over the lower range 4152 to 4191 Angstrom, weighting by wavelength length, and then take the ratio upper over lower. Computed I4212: 1.1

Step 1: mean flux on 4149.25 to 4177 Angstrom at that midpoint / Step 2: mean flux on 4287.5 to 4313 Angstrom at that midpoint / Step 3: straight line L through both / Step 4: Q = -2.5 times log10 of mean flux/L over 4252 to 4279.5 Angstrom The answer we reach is -0.18 mag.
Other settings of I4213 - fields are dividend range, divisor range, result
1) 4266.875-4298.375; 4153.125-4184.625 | 1.10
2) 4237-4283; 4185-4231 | 1.11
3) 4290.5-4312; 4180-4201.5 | 0.94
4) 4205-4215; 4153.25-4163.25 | 1.19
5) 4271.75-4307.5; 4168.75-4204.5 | 1.02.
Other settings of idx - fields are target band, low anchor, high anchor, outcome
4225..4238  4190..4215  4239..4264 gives 0.7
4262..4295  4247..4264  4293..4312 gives -2.3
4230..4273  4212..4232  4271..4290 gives -3.4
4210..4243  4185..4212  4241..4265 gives 0.8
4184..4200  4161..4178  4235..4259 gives 0.4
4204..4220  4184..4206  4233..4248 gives -0.8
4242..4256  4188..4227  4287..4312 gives -1.8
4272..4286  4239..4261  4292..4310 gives -1.1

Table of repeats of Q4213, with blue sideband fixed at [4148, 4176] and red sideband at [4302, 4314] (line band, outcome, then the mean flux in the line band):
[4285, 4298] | -1.6 Angstrom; 2.54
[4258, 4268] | -2.7 Angstrom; 2.88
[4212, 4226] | -1.4 Angstrom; 2.51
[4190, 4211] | -1.7 Angstrom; 2.47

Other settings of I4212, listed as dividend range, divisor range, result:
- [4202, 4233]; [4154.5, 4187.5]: 1.05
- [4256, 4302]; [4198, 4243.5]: 1.03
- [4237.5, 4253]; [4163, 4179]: 1.13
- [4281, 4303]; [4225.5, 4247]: 0.96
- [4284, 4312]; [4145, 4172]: 1.02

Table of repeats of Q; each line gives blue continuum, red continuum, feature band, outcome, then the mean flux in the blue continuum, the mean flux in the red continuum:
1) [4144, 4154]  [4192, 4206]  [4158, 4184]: -0.008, 2.32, 2.42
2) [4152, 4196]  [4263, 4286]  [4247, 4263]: -0.040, 2.37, 2.71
